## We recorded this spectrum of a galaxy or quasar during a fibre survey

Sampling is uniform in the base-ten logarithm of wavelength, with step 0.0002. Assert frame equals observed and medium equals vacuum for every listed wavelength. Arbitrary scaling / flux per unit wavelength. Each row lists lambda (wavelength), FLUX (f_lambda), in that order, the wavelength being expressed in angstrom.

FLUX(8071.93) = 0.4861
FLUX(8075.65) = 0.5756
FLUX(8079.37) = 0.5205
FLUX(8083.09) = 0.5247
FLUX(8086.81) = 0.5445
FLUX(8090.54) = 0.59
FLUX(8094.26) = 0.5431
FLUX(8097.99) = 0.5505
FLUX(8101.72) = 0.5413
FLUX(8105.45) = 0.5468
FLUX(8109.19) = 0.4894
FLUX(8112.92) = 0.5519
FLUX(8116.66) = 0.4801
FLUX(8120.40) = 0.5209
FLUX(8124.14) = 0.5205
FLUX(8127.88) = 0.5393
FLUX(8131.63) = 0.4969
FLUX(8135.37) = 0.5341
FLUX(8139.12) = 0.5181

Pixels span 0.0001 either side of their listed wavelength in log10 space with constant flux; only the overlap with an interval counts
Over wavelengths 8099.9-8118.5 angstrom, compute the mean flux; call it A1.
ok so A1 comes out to 0.522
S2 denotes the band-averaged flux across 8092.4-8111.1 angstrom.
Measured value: 0.534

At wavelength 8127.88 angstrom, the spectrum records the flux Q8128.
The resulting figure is 0.5393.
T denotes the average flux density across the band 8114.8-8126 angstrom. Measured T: 0.507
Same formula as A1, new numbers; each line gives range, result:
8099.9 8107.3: 0.544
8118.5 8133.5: 0.519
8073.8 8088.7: 0.541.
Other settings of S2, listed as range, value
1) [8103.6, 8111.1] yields 0.518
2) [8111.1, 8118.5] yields 0.516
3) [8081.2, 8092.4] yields 0.553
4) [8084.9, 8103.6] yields 0.554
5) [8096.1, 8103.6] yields 0.546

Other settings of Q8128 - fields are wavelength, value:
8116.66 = 0.4801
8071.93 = 0.4861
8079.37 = 0.5205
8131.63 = 0.4969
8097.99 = 0.5505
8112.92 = 0.5519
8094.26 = 0.5431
